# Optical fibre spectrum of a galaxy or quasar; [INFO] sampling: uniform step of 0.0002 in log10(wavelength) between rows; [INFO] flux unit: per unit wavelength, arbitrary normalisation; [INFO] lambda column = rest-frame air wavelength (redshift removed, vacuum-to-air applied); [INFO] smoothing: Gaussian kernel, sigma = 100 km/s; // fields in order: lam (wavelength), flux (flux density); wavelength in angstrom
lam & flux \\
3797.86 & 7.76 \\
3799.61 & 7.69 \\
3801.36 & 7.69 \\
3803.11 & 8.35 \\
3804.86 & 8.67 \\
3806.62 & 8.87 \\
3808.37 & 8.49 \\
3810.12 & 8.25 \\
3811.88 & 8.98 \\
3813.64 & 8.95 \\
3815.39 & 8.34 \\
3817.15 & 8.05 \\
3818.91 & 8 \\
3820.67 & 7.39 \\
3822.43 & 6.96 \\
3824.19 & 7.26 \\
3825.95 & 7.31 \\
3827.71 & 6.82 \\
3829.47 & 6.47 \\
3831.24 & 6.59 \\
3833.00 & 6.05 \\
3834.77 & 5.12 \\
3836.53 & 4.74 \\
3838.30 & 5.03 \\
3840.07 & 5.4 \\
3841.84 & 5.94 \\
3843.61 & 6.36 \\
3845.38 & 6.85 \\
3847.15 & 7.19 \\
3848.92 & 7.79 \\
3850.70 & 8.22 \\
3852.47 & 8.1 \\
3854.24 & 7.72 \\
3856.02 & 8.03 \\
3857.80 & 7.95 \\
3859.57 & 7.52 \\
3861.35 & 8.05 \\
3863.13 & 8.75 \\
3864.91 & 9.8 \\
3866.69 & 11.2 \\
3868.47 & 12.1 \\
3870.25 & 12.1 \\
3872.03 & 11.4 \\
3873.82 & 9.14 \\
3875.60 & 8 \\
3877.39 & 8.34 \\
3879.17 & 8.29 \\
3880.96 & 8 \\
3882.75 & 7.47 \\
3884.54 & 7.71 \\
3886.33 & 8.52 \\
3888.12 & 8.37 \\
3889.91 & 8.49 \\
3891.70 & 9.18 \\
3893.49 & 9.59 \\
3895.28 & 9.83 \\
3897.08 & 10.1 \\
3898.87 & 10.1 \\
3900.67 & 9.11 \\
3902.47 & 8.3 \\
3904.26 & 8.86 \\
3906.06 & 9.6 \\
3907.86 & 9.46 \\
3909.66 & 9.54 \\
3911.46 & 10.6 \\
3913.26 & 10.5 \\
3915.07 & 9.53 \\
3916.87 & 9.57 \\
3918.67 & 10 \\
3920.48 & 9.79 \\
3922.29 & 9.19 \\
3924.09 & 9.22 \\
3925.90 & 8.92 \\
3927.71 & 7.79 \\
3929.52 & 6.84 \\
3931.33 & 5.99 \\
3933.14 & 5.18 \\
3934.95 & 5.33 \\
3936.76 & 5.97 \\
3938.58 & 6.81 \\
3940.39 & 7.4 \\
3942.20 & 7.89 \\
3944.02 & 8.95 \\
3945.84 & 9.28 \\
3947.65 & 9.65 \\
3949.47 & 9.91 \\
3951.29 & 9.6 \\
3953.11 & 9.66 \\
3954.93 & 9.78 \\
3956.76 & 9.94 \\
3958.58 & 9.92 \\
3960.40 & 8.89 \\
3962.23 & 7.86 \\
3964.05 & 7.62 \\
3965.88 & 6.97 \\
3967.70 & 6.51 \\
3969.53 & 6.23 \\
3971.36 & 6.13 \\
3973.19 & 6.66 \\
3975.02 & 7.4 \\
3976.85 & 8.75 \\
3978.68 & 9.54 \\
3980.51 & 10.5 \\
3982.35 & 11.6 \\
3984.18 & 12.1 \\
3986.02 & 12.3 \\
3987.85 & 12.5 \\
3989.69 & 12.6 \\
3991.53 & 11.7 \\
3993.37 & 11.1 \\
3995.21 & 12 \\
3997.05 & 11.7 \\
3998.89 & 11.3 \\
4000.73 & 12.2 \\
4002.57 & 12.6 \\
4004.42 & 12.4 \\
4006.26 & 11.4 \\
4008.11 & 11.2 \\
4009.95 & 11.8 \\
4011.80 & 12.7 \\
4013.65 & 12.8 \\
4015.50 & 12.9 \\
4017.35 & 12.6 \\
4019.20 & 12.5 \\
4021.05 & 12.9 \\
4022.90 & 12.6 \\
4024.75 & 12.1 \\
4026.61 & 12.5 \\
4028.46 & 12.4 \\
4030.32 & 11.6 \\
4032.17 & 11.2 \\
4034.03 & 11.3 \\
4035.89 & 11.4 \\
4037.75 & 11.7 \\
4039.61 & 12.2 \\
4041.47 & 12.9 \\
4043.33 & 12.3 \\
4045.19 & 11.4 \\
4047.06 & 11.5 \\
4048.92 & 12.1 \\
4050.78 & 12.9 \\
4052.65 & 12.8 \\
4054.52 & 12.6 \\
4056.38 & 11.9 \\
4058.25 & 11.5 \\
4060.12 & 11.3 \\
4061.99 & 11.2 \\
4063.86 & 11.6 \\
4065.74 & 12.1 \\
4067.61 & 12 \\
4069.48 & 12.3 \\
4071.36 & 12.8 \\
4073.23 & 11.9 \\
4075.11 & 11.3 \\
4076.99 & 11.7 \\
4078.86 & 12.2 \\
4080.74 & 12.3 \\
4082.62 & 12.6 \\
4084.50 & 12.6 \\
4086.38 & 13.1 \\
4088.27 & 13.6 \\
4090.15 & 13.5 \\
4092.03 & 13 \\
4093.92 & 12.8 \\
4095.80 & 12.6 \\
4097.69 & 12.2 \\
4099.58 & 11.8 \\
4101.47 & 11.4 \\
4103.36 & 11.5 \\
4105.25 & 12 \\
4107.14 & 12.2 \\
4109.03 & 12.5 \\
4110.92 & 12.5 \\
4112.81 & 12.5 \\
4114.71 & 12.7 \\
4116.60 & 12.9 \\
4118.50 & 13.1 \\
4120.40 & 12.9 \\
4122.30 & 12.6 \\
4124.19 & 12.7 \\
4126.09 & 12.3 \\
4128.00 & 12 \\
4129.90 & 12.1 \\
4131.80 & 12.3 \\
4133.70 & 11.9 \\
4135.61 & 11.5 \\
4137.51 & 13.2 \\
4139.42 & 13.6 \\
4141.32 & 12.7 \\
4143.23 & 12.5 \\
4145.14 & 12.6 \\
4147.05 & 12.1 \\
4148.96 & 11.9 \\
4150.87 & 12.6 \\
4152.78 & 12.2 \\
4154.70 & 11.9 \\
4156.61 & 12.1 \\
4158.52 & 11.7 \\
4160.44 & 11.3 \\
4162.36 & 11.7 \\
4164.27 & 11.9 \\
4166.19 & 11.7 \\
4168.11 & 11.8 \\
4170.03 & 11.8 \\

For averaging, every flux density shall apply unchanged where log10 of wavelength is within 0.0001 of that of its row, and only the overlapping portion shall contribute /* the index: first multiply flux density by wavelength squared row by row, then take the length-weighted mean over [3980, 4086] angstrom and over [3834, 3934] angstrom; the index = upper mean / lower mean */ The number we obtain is 1.5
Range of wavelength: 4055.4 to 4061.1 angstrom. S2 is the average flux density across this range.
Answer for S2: 11.6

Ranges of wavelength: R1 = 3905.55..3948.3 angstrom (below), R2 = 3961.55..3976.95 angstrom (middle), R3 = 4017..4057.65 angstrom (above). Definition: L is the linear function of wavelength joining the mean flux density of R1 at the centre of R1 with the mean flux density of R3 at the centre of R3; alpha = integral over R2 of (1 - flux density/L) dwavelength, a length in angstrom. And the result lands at 4.4 angstrom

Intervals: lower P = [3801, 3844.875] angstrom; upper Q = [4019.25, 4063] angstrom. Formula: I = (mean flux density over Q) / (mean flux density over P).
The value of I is 1.67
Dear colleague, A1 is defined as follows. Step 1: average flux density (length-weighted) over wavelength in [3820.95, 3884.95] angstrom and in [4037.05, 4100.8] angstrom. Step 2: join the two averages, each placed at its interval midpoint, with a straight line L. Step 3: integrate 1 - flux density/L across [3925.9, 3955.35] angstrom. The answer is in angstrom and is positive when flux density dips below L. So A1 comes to 5.3 angstrom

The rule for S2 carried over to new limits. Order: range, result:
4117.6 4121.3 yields 13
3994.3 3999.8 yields 11.7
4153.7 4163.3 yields 11.7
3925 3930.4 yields 7.85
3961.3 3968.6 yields 7.25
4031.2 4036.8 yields 11.3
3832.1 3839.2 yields 5.24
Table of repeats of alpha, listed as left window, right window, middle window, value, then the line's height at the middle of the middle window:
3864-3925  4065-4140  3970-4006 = 0.2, 10.8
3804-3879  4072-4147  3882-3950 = 3.8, 9.18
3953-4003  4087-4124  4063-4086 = -0.5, 11.9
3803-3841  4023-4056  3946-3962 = 0.9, 10.2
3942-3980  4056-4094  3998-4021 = -4.9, 10.1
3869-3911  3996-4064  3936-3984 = 9.5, 10.6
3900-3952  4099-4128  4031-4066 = -2.6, 11.1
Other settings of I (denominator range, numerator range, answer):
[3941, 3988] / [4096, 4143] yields 1.37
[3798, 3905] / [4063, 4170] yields 1.51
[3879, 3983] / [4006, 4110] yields 1.42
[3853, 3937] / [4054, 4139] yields 1.39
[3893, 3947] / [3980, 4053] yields 1.40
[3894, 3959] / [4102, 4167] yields 1.39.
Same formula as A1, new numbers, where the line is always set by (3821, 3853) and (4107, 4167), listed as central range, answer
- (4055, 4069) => -1.06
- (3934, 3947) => 1.75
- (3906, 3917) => -2.57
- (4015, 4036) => -4.13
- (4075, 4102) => -2.61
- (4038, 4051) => -1.94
